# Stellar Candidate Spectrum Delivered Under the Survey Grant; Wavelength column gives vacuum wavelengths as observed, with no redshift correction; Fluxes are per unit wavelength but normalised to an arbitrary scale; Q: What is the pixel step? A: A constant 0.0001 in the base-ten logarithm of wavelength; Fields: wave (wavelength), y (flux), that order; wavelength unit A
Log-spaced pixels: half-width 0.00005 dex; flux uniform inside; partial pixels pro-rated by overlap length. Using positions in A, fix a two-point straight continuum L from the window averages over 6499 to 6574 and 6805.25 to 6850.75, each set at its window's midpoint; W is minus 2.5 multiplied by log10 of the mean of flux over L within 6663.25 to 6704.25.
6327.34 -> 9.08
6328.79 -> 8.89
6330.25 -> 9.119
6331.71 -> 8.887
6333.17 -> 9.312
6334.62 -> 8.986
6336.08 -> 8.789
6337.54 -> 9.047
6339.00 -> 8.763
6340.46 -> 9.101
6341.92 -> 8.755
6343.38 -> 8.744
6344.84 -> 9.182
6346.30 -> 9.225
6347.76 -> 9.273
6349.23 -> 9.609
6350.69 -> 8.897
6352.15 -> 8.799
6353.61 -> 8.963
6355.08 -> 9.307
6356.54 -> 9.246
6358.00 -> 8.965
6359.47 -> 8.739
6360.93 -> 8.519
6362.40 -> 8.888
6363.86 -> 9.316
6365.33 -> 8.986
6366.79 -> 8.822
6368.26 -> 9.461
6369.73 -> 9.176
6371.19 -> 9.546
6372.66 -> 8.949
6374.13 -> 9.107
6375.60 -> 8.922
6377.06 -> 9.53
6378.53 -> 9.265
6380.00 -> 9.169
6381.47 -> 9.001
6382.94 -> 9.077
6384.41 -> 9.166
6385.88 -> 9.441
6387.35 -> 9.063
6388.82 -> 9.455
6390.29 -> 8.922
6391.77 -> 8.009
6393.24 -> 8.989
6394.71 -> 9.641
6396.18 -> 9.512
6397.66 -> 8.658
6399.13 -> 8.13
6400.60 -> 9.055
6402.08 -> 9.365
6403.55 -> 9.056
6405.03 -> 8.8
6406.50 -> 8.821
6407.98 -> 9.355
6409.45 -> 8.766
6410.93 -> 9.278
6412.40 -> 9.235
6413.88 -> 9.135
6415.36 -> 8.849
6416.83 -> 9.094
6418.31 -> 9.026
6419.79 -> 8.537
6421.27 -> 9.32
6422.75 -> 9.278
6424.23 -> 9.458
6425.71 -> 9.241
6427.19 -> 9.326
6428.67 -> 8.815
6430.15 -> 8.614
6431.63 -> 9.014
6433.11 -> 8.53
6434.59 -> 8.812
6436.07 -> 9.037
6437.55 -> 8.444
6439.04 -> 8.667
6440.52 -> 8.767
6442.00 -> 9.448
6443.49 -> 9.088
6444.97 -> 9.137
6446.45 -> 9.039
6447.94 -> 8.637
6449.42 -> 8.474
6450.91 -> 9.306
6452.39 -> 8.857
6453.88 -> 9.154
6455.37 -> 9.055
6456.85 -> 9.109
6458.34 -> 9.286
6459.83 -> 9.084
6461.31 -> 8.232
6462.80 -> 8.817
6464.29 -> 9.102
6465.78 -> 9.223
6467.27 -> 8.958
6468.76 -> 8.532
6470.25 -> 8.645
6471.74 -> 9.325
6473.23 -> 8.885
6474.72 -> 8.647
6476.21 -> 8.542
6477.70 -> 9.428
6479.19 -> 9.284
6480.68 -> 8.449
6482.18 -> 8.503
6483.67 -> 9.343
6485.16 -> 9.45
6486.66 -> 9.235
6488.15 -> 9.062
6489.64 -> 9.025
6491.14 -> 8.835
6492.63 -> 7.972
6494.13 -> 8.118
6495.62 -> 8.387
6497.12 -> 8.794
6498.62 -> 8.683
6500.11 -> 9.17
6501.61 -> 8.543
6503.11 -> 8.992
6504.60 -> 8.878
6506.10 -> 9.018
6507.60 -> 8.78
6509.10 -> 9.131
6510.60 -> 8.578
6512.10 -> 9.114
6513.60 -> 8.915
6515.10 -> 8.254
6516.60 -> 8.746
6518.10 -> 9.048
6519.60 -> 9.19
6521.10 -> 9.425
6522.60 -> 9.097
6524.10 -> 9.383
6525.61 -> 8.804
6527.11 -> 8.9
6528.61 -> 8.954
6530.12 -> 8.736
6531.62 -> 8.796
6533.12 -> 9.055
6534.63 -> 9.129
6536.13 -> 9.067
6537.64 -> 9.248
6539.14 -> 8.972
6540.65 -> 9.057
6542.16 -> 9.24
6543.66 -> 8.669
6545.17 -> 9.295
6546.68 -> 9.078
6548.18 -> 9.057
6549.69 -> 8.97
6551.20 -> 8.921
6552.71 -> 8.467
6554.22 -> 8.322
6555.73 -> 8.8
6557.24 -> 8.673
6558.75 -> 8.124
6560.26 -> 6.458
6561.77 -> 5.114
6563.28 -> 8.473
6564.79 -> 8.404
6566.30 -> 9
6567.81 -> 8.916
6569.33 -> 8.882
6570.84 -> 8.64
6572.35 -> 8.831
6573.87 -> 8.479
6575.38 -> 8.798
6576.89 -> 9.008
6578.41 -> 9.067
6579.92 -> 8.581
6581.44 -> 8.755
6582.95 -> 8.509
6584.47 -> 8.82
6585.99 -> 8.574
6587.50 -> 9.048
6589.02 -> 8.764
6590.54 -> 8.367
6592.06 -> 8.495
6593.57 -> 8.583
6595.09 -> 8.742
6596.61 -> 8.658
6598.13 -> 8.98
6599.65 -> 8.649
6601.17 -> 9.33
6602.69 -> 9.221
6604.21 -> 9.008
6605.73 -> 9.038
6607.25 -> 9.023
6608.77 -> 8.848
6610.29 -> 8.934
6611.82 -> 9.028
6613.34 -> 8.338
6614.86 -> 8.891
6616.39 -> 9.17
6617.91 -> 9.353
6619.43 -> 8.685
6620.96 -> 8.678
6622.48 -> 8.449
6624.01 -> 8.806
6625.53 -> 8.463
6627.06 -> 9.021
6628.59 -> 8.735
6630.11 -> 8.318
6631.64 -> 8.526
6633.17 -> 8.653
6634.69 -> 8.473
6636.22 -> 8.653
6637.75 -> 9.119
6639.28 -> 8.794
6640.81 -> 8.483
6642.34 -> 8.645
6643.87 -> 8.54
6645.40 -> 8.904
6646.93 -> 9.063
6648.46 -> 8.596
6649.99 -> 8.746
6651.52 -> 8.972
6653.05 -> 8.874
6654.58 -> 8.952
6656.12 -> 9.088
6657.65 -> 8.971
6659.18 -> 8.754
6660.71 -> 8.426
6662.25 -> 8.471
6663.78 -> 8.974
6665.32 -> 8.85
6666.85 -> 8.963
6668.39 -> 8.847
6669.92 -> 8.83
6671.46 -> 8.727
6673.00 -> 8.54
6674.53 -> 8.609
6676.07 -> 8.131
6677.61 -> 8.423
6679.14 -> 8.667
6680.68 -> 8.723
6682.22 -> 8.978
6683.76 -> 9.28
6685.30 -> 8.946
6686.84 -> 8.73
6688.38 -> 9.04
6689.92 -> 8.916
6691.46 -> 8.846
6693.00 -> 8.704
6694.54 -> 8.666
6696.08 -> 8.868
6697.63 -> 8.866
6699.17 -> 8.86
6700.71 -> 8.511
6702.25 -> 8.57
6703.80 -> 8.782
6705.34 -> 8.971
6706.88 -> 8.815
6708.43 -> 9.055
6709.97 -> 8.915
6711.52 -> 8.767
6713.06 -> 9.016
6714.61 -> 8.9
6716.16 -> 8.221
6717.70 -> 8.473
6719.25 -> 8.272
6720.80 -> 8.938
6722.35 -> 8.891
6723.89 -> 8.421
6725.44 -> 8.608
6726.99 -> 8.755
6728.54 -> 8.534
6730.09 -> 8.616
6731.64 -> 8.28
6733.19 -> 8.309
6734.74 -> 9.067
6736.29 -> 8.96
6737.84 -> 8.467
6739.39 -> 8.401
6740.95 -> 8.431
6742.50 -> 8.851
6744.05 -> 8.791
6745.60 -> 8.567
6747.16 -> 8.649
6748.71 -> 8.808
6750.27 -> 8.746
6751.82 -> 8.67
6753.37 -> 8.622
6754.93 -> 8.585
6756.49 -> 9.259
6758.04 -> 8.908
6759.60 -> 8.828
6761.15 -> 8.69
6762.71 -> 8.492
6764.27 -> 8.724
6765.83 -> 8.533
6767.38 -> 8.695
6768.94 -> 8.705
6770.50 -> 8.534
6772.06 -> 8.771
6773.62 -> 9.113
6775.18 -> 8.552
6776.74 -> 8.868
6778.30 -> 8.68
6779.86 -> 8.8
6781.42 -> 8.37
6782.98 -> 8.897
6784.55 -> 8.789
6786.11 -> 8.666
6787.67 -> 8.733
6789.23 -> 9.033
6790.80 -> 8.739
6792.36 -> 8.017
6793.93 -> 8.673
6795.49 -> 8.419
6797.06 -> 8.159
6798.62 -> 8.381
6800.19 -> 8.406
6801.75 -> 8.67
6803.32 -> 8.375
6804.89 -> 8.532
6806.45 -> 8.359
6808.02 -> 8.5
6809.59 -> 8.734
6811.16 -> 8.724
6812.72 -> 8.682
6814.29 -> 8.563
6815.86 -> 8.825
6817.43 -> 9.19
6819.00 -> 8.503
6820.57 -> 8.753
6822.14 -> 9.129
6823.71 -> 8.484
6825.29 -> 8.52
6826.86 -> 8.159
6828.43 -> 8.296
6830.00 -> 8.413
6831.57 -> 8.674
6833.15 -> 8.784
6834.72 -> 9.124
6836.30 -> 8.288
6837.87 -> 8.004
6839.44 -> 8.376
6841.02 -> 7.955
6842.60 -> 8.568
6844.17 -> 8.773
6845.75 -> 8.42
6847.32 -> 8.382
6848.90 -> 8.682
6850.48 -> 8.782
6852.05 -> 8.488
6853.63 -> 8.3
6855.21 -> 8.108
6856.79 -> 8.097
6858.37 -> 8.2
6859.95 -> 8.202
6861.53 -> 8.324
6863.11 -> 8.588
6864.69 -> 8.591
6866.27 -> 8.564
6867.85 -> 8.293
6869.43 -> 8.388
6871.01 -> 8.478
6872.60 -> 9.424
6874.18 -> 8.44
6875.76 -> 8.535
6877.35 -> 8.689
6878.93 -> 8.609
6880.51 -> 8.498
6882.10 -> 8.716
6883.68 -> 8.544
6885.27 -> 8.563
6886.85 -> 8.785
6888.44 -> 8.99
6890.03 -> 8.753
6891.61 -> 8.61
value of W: -0.013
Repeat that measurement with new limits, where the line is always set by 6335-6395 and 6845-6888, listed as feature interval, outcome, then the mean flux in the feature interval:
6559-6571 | 0.11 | 7.96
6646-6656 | -0.02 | 8.88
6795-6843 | 0.00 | 8.53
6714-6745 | 0.01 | 8.61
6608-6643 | 0.00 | 8.74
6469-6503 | 0.01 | 8.83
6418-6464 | 0.00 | 8.96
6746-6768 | -0.01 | 8.73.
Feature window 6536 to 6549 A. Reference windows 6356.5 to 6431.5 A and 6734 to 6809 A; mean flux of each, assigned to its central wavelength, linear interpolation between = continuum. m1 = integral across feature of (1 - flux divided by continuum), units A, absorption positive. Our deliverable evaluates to -0.3 A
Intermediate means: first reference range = 9.06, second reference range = 8.66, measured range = 9.08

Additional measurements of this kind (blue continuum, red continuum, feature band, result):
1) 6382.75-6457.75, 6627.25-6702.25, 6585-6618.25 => -0.2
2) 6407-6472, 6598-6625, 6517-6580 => 1.3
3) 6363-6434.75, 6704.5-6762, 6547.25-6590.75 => 1.8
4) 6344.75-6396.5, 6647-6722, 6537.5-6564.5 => 1.3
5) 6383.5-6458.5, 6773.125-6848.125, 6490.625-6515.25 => 0.5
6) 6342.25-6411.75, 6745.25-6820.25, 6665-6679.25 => 0.2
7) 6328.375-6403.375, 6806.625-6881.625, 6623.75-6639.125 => 0.2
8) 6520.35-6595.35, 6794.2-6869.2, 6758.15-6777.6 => -0.4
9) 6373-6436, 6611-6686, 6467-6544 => 0.2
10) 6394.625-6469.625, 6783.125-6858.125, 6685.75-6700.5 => -0.2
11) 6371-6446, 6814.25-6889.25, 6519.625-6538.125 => -0.3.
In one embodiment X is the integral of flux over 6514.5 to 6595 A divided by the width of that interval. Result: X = 8.72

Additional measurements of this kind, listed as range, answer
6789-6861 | 8.5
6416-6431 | 9.07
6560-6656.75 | 8.7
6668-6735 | 8.72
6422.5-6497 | 8.91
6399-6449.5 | 8.98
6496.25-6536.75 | 8.93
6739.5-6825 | 8.67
